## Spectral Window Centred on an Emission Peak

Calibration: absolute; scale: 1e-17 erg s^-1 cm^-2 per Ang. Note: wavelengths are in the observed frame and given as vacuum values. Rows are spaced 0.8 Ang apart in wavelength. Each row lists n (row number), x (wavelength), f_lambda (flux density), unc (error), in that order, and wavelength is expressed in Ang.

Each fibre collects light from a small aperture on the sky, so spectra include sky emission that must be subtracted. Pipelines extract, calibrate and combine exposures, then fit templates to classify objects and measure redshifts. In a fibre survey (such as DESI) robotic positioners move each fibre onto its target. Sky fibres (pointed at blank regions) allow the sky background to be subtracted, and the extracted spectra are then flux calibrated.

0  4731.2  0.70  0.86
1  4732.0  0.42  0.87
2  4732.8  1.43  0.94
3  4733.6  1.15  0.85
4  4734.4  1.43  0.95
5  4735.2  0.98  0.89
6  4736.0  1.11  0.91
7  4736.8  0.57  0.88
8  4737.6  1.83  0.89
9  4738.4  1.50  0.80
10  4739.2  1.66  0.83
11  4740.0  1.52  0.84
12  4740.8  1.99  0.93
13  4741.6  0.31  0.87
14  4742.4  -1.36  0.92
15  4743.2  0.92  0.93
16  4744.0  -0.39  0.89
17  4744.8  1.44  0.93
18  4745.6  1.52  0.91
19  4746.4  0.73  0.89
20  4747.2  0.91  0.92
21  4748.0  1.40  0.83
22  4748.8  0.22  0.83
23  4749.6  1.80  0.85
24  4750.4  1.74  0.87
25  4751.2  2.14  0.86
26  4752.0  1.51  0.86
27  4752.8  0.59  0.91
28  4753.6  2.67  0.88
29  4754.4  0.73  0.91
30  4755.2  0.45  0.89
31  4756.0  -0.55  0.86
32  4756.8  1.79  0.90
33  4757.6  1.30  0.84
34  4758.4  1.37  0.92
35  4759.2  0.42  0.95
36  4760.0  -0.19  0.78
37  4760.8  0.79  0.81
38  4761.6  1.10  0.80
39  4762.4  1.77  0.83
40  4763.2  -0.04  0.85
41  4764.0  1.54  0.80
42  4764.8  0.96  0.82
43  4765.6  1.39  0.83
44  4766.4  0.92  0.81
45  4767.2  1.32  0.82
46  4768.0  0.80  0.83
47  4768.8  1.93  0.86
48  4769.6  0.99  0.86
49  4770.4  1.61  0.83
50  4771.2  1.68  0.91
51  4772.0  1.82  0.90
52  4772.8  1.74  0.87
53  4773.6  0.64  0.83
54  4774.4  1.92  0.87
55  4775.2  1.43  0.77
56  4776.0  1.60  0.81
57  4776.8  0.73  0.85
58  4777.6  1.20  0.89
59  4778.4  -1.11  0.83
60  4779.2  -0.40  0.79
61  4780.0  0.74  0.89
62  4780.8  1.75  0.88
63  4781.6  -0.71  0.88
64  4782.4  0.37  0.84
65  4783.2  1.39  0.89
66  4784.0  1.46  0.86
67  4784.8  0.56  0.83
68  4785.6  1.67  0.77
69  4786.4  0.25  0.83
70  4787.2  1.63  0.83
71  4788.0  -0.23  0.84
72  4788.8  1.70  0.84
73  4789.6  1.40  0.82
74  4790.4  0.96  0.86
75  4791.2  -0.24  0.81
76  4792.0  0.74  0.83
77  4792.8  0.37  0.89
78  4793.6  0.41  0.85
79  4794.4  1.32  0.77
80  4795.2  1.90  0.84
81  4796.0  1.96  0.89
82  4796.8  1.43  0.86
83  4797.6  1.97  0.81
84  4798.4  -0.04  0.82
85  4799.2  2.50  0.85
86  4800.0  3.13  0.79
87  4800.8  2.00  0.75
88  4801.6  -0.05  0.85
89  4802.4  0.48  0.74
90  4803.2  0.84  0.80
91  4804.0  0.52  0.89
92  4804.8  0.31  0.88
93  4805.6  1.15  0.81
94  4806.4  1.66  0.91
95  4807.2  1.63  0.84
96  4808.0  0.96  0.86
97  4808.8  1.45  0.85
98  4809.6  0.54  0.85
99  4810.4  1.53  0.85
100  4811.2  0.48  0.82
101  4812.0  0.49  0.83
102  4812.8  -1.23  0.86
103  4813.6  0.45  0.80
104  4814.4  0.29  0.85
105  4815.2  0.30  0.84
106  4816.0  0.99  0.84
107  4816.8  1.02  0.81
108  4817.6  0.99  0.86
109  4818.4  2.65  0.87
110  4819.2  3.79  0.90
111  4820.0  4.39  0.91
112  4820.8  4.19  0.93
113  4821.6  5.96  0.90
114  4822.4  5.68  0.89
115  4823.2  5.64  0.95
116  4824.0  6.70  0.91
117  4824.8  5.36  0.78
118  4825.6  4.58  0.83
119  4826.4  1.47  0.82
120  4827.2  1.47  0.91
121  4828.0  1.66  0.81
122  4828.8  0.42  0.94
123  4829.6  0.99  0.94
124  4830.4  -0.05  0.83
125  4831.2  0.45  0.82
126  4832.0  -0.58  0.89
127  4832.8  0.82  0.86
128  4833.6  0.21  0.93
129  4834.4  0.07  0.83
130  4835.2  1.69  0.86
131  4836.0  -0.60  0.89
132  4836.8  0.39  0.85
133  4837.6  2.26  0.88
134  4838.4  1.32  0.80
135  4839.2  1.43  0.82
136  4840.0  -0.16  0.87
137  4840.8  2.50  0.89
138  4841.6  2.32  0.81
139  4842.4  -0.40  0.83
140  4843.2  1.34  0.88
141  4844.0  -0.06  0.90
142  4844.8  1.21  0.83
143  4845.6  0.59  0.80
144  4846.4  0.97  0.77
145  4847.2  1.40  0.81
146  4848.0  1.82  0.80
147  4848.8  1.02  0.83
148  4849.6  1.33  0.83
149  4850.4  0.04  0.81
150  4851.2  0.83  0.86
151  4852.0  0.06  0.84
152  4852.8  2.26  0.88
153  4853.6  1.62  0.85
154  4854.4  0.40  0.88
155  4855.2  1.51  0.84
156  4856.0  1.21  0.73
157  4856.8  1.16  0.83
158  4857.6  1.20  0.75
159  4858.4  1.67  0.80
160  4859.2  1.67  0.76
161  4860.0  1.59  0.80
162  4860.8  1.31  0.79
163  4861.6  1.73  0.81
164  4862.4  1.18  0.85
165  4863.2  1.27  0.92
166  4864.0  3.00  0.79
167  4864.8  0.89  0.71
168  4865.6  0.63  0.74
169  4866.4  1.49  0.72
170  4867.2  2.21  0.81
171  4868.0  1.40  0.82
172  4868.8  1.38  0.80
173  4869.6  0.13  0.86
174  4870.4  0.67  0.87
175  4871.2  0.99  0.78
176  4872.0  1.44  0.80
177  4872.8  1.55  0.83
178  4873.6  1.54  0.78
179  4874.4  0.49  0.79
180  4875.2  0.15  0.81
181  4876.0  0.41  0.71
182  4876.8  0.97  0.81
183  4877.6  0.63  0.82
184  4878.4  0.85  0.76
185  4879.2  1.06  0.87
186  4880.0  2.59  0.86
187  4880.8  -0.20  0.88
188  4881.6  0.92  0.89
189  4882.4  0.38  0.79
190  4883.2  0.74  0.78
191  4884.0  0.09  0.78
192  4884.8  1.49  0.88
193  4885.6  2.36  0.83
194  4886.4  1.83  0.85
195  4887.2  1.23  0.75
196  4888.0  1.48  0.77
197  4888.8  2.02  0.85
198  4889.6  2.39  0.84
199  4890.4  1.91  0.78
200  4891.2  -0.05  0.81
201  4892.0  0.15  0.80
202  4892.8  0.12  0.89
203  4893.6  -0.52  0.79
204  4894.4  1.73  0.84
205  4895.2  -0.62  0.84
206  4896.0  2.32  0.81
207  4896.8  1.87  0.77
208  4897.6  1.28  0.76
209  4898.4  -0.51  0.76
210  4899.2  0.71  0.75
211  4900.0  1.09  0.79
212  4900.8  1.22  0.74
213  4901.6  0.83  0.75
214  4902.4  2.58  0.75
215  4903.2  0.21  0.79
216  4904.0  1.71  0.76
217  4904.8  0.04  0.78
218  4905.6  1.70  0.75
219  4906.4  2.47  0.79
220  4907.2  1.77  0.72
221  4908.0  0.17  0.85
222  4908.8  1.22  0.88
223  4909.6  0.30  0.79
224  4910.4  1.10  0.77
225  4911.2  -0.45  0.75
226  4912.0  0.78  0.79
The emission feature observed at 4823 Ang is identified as [O II]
